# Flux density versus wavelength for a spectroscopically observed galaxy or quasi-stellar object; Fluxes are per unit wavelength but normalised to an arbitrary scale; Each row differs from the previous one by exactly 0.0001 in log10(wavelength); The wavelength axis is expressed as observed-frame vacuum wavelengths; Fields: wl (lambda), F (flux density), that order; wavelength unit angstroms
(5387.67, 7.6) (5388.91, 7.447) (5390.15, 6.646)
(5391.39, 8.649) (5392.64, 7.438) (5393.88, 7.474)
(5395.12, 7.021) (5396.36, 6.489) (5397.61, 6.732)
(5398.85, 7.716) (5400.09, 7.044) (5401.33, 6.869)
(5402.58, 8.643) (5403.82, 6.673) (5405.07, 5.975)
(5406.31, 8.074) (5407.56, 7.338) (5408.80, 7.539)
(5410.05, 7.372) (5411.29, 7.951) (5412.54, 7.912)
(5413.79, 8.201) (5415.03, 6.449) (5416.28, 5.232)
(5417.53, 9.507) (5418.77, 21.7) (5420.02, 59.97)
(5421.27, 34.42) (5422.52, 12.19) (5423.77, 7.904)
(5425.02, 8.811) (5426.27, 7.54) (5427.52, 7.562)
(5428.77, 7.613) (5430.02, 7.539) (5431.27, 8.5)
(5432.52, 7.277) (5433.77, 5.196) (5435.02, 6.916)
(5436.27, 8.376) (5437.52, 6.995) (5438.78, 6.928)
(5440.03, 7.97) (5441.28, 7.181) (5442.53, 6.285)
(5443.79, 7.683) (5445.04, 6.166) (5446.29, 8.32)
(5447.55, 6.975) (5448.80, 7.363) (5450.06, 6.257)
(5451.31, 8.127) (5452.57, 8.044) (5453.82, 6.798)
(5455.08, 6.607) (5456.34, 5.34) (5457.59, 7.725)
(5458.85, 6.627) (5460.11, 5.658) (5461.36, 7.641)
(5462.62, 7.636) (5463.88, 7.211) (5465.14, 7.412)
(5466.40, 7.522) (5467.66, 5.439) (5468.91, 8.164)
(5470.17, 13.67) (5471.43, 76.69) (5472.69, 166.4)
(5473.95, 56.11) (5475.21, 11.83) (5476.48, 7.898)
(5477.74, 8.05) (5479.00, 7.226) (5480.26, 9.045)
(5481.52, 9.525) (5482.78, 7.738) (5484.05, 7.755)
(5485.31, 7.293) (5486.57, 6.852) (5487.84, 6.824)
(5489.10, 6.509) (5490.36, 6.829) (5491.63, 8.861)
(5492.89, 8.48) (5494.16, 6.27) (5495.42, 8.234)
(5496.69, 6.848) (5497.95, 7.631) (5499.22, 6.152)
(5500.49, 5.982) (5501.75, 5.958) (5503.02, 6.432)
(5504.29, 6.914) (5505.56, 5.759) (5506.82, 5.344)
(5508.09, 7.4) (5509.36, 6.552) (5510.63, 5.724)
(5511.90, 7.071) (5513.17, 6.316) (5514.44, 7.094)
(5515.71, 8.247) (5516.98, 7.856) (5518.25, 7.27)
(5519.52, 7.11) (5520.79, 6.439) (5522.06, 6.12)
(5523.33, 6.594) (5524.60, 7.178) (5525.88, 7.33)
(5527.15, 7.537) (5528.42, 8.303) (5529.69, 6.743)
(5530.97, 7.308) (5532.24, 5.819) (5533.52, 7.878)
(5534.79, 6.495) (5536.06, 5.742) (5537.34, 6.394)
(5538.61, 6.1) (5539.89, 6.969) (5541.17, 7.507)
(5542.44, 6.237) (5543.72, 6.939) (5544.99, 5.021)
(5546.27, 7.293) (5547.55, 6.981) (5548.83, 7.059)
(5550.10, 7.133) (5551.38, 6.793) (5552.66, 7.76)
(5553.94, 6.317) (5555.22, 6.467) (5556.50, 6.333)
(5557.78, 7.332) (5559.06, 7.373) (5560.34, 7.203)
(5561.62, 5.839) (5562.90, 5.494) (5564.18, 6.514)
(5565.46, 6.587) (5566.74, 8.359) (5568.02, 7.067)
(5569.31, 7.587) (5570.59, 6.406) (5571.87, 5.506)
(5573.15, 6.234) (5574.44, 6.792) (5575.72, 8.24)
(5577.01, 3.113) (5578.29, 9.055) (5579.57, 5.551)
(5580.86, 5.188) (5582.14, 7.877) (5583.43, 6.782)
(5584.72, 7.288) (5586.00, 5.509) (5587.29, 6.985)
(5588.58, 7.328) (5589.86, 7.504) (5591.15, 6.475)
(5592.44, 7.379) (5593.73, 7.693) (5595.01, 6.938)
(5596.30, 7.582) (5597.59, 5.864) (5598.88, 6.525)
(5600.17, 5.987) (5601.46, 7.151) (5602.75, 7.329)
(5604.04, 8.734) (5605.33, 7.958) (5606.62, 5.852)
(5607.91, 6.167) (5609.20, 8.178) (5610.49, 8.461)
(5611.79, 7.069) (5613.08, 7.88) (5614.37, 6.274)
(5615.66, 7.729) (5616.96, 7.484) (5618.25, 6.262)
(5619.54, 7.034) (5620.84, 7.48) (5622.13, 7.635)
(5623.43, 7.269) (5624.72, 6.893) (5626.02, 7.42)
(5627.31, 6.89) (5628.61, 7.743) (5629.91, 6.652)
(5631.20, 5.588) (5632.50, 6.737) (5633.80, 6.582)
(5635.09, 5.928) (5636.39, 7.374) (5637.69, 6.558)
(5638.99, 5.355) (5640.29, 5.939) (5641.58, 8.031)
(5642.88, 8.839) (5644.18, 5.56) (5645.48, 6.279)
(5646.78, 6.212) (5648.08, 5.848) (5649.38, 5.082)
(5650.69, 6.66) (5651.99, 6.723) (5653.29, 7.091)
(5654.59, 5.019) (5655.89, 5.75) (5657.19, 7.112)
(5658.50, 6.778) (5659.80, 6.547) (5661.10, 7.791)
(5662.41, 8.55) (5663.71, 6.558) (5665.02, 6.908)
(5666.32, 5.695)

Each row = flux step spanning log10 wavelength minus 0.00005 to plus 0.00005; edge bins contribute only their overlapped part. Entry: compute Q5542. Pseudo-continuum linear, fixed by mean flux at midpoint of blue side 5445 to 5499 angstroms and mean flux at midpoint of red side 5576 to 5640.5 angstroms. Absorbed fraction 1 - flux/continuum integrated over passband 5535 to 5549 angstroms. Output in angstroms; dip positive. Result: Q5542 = 5.2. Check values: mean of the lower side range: 14.1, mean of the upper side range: 6.9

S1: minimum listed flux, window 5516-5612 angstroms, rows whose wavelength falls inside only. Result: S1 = 3.113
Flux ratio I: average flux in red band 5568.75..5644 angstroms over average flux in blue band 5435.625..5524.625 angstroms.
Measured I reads 0.6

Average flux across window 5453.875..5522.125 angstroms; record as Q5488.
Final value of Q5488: 12.4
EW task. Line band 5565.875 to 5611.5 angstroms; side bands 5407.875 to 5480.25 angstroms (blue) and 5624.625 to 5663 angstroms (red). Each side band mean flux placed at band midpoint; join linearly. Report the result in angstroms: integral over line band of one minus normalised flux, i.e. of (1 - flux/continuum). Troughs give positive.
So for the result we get 9.0 angstroms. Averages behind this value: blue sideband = 14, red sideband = 6.64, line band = 6.93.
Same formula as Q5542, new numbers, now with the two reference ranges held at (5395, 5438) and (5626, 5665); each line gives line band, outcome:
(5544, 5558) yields 2.4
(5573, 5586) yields 1.9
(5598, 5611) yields 0.1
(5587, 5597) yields 0.3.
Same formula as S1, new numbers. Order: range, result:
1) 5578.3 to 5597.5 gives 5.188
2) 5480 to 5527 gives 5.344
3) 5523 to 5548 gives 5.021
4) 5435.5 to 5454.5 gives 6.166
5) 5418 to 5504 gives 5.196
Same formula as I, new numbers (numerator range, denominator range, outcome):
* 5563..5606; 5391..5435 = 0.67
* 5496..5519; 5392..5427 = 0.61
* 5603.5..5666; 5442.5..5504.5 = 0.53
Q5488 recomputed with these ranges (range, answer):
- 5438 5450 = 7.16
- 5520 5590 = 6.75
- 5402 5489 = 13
